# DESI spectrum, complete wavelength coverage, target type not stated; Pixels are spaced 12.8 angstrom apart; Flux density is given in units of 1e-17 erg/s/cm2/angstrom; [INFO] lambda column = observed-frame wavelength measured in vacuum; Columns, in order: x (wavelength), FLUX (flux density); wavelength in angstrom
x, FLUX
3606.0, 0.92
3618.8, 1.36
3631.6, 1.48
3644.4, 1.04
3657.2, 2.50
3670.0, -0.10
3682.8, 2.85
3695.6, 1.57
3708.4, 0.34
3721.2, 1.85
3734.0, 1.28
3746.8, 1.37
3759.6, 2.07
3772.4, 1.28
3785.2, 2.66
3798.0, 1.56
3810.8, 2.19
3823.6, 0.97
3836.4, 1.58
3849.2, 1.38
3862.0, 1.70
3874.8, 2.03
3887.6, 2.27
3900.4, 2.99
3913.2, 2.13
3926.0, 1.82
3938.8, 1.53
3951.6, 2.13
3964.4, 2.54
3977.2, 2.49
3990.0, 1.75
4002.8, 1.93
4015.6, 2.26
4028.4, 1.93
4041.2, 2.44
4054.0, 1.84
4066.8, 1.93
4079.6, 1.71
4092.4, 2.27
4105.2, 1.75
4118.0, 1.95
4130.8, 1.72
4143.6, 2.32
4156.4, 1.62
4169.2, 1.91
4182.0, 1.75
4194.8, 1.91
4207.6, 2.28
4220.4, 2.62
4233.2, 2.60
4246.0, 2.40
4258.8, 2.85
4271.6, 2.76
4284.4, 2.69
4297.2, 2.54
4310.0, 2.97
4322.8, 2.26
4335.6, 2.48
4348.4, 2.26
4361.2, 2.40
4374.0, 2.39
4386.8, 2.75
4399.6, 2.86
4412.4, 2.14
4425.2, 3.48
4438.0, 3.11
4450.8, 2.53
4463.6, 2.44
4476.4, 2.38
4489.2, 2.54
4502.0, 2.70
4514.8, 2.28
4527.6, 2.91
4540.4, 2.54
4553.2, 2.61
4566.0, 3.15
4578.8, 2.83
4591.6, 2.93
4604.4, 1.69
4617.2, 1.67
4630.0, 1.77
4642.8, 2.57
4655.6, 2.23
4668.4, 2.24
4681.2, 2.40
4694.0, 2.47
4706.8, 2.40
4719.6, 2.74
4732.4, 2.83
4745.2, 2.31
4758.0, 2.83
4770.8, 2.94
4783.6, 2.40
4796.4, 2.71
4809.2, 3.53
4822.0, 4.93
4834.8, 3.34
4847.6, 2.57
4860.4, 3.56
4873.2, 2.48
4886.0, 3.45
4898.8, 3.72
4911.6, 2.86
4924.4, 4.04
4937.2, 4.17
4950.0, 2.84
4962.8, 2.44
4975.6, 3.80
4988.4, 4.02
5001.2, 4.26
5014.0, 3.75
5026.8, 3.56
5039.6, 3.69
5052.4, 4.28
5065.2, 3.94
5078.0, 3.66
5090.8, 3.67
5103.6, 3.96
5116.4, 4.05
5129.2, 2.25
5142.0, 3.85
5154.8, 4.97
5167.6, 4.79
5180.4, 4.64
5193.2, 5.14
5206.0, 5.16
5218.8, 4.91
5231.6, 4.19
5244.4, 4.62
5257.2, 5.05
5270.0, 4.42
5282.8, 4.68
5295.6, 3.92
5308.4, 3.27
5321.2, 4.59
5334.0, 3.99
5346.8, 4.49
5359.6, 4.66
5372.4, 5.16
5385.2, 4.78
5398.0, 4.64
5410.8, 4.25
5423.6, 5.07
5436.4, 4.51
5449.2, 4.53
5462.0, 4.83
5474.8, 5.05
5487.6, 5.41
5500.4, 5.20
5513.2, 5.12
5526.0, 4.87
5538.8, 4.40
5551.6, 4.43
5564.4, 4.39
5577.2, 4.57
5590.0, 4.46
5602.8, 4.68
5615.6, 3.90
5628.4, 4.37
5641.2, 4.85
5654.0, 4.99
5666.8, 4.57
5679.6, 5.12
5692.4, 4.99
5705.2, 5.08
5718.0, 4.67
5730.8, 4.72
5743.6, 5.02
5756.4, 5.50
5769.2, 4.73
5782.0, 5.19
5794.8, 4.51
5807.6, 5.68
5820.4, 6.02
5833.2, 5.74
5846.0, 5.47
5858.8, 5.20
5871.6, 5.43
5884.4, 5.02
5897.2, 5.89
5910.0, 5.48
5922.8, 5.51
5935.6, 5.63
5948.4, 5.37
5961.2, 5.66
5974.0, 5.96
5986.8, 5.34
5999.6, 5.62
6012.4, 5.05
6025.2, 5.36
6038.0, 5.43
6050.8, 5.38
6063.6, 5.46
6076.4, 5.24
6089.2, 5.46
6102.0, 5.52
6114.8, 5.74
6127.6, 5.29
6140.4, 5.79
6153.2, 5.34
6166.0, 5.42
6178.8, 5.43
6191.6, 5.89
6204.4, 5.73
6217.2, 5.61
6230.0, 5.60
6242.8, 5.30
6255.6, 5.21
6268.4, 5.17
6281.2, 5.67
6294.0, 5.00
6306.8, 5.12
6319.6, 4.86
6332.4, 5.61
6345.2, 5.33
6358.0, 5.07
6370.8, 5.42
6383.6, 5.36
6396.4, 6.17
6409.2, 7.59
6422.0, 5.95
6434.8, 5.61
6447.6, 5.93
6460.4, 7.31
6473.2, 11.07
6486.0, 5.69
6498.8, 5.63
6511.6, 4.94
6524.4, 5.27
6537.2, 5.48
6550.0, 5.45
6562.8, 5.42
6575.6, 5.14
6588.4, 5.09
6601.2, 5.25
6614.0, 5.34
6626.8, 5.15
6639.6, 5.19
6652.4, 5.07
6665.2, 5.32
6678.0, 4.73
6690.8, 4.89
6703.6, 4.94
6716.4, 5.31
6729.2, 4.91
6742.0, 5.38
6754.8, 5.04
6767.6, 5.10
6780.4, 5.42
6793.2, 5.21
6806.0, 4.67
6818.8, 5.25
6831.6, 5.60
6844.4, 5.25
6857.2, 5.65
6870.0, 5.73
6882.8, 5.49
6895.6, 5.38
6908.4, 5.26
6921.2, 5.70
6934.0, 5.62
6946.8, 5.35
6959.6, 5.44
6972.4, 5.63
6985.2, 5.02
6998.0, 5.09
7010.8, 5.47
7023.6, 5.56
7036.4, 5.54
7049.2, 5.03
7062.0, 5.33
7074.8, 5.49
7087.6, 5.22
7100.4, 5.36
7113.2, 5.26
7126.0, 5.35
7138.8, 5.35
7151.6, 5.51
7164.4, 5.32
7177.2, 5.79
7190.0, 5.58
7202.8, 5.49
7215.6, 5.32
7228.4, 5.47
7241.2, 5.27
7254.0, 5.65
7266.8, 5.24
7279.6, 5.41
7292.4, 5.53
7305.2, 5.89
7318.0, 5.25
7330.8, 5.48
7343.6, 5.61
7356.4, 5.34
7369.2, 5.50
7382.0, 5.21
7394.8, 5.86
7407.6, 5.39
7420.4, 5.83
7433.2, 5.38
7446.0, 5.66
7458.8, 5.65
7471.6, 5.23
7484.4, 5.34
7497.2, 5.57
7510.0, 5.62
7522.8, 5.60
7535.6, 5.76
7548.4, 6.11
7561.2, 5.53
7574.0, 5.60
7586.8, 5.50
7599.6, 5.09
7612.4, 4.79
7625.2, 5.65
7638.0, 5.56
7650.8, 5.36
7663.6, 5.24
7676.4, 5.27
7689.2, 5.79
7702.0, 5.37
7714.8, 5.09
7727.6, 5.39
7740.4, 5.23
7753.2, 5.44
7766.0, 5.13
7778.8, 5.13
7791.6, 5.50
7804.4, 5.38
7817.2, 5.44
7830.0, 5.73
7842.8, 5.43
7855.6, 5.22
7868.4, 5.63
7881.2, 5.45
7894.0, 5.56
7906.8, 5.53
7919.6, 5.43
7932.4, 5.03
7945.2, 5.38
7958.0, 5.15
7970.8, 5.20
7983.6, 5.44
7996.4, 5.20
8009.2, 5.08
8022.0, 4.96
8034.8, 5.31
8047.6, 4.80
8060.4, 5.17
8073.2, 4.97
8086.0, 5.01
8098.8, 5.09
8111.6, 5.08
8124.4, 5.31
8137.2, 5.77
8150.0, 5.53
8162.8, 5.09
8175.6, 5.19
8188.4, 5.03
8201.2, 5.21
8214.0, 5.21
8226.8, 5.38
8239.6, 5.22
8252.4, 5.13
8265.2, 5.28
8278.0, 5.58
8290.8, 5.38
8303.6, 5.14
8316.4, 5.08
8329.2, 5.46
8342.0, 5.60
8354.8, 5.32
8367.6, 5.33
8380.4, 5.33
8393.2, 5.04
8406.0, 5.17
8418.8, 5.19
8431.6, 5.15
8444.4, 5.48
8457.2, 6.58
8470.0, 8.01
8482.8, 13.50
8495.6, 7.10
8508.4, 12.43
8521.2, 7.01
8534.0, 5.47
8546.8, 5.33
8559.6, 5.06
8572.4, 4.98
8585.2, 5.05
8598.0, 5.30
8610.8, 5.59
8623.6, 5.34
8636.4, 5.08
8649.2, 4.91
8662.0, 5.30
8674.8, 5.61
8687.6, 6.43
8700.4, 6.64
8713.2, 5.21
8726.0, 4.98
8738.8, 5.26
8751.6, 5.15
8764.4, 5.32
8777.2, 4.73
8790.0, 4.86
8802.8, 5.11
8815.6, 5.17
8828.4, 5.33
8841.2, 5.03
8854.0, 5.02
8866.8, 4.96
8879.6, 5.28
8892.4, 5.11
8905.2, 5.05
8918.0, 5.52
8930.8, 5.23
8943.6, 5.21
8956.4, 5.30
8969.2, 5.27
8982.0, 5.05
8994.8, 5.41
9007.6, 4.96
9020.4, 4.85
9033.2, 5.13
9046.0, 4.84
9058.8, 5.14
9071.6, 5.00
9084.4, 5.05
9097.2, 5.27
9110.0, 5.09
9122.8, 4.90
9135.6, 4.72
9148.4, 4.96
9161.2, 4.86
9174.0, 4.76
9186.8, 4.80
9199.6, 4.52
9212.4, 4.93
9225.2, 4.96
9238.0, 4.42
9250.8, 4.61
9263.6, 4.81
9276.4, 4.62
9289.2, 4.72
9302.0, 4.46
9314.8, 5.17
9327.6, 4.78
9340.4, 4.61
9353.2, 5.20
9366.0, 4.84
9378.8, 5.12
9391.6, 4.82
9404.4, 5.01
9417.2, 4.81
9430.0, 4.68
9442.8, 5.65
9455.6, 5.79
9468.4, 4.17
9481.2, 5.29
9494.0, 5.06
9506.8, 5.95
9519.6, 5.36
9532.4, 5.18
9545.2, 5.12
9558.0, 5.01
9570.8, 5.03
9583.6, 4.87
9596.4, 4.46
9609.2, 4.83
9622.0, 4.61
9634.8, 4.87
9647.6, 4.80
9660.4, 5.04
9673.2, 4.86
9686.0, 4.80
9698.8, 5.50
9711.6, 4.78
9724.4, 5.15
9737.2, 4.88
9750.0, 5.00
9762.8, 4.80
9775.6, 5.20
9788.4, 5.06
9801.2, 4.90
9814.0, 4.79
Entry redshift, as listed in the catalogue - 0.29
